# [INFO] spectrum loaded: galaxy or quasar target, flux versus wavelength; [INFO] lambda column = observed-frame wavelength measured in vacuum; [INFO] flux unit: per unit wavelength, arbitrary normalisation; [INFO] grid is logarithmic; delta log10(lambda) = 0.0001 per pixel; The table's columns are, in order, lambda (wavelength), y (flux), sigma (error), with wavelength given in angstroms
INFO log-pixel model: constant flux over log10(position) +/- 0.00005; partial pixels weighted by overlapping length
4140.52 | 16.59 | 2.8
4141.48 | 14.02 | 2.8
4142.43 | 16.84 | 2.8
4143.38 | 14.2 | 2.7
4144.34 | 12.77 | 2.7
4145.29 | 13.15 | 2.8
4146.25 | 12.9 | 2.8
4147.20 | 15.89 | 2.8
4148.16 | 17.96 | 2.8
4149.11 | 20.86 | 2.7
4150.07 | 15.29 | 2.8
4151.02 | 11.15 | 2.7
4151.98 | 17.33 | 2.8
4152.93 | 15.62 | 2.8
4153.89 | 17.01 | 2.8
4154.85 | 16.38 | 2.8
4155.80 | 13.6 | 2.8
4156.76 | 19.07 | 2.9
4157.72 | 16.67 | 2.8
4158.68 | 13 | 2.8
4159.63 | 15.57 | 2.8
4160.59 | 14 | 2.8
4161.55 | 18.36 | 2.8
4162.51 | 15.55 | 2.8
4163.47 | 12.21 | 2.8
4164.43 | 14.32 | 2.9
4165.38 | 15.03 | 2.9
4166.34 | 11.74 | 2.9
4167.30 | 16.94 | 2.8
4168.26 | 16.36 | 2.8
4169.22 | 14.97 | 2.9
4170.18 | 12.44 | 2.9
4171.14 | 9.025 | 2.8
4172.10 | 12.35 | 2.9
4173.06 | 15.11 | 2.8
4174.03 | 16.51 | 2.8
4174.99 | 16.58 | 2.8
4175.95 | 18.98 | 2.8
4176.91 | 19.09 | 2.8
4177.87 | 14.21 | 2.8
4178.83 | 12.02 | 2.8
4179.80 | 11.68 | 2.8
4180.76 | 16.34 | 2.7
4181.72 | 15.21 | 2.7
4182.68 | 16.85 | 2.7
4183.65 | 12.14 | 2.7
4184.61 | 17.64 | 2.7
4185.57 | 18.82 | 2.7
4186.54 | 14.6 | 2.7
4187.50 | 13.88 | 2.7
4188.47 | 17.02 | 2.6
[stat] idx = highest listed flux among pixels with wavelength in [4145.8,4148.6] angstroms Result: 17.96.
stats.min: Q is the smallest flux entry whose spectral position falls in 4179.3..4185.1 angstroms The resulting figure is 11.68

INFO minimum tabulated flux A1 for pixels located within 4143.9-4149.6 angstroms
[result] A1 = 12.77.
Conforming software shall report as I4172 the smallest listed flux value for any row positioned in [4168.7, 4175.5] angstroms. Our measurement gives 9.025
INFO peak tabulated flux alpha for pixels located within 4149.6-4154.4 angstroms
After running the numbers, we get 17.33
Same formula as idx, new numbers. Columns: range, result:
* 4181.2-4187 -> 18.82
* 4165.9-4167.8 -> 16.94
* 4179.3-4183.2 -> 16.85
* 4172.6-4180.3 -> 19.09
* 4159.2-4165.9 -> 18.36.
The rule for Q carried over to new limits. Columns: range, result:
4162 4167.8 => 11.74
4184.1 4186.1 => 17.64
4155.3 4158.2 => 13.6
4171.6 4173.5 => 12.35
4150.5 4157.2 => 11.15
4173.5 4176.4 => 16.51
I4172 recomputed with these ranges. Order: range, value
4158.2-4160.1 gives 13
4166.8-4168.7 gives 16.36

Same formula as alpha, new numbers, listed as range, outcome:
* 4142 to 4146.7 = 16.84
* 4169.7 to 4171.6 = 12.44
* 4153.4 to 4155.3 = 17.01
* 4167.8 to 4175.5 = 16.58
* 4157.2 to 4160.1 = 16.67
